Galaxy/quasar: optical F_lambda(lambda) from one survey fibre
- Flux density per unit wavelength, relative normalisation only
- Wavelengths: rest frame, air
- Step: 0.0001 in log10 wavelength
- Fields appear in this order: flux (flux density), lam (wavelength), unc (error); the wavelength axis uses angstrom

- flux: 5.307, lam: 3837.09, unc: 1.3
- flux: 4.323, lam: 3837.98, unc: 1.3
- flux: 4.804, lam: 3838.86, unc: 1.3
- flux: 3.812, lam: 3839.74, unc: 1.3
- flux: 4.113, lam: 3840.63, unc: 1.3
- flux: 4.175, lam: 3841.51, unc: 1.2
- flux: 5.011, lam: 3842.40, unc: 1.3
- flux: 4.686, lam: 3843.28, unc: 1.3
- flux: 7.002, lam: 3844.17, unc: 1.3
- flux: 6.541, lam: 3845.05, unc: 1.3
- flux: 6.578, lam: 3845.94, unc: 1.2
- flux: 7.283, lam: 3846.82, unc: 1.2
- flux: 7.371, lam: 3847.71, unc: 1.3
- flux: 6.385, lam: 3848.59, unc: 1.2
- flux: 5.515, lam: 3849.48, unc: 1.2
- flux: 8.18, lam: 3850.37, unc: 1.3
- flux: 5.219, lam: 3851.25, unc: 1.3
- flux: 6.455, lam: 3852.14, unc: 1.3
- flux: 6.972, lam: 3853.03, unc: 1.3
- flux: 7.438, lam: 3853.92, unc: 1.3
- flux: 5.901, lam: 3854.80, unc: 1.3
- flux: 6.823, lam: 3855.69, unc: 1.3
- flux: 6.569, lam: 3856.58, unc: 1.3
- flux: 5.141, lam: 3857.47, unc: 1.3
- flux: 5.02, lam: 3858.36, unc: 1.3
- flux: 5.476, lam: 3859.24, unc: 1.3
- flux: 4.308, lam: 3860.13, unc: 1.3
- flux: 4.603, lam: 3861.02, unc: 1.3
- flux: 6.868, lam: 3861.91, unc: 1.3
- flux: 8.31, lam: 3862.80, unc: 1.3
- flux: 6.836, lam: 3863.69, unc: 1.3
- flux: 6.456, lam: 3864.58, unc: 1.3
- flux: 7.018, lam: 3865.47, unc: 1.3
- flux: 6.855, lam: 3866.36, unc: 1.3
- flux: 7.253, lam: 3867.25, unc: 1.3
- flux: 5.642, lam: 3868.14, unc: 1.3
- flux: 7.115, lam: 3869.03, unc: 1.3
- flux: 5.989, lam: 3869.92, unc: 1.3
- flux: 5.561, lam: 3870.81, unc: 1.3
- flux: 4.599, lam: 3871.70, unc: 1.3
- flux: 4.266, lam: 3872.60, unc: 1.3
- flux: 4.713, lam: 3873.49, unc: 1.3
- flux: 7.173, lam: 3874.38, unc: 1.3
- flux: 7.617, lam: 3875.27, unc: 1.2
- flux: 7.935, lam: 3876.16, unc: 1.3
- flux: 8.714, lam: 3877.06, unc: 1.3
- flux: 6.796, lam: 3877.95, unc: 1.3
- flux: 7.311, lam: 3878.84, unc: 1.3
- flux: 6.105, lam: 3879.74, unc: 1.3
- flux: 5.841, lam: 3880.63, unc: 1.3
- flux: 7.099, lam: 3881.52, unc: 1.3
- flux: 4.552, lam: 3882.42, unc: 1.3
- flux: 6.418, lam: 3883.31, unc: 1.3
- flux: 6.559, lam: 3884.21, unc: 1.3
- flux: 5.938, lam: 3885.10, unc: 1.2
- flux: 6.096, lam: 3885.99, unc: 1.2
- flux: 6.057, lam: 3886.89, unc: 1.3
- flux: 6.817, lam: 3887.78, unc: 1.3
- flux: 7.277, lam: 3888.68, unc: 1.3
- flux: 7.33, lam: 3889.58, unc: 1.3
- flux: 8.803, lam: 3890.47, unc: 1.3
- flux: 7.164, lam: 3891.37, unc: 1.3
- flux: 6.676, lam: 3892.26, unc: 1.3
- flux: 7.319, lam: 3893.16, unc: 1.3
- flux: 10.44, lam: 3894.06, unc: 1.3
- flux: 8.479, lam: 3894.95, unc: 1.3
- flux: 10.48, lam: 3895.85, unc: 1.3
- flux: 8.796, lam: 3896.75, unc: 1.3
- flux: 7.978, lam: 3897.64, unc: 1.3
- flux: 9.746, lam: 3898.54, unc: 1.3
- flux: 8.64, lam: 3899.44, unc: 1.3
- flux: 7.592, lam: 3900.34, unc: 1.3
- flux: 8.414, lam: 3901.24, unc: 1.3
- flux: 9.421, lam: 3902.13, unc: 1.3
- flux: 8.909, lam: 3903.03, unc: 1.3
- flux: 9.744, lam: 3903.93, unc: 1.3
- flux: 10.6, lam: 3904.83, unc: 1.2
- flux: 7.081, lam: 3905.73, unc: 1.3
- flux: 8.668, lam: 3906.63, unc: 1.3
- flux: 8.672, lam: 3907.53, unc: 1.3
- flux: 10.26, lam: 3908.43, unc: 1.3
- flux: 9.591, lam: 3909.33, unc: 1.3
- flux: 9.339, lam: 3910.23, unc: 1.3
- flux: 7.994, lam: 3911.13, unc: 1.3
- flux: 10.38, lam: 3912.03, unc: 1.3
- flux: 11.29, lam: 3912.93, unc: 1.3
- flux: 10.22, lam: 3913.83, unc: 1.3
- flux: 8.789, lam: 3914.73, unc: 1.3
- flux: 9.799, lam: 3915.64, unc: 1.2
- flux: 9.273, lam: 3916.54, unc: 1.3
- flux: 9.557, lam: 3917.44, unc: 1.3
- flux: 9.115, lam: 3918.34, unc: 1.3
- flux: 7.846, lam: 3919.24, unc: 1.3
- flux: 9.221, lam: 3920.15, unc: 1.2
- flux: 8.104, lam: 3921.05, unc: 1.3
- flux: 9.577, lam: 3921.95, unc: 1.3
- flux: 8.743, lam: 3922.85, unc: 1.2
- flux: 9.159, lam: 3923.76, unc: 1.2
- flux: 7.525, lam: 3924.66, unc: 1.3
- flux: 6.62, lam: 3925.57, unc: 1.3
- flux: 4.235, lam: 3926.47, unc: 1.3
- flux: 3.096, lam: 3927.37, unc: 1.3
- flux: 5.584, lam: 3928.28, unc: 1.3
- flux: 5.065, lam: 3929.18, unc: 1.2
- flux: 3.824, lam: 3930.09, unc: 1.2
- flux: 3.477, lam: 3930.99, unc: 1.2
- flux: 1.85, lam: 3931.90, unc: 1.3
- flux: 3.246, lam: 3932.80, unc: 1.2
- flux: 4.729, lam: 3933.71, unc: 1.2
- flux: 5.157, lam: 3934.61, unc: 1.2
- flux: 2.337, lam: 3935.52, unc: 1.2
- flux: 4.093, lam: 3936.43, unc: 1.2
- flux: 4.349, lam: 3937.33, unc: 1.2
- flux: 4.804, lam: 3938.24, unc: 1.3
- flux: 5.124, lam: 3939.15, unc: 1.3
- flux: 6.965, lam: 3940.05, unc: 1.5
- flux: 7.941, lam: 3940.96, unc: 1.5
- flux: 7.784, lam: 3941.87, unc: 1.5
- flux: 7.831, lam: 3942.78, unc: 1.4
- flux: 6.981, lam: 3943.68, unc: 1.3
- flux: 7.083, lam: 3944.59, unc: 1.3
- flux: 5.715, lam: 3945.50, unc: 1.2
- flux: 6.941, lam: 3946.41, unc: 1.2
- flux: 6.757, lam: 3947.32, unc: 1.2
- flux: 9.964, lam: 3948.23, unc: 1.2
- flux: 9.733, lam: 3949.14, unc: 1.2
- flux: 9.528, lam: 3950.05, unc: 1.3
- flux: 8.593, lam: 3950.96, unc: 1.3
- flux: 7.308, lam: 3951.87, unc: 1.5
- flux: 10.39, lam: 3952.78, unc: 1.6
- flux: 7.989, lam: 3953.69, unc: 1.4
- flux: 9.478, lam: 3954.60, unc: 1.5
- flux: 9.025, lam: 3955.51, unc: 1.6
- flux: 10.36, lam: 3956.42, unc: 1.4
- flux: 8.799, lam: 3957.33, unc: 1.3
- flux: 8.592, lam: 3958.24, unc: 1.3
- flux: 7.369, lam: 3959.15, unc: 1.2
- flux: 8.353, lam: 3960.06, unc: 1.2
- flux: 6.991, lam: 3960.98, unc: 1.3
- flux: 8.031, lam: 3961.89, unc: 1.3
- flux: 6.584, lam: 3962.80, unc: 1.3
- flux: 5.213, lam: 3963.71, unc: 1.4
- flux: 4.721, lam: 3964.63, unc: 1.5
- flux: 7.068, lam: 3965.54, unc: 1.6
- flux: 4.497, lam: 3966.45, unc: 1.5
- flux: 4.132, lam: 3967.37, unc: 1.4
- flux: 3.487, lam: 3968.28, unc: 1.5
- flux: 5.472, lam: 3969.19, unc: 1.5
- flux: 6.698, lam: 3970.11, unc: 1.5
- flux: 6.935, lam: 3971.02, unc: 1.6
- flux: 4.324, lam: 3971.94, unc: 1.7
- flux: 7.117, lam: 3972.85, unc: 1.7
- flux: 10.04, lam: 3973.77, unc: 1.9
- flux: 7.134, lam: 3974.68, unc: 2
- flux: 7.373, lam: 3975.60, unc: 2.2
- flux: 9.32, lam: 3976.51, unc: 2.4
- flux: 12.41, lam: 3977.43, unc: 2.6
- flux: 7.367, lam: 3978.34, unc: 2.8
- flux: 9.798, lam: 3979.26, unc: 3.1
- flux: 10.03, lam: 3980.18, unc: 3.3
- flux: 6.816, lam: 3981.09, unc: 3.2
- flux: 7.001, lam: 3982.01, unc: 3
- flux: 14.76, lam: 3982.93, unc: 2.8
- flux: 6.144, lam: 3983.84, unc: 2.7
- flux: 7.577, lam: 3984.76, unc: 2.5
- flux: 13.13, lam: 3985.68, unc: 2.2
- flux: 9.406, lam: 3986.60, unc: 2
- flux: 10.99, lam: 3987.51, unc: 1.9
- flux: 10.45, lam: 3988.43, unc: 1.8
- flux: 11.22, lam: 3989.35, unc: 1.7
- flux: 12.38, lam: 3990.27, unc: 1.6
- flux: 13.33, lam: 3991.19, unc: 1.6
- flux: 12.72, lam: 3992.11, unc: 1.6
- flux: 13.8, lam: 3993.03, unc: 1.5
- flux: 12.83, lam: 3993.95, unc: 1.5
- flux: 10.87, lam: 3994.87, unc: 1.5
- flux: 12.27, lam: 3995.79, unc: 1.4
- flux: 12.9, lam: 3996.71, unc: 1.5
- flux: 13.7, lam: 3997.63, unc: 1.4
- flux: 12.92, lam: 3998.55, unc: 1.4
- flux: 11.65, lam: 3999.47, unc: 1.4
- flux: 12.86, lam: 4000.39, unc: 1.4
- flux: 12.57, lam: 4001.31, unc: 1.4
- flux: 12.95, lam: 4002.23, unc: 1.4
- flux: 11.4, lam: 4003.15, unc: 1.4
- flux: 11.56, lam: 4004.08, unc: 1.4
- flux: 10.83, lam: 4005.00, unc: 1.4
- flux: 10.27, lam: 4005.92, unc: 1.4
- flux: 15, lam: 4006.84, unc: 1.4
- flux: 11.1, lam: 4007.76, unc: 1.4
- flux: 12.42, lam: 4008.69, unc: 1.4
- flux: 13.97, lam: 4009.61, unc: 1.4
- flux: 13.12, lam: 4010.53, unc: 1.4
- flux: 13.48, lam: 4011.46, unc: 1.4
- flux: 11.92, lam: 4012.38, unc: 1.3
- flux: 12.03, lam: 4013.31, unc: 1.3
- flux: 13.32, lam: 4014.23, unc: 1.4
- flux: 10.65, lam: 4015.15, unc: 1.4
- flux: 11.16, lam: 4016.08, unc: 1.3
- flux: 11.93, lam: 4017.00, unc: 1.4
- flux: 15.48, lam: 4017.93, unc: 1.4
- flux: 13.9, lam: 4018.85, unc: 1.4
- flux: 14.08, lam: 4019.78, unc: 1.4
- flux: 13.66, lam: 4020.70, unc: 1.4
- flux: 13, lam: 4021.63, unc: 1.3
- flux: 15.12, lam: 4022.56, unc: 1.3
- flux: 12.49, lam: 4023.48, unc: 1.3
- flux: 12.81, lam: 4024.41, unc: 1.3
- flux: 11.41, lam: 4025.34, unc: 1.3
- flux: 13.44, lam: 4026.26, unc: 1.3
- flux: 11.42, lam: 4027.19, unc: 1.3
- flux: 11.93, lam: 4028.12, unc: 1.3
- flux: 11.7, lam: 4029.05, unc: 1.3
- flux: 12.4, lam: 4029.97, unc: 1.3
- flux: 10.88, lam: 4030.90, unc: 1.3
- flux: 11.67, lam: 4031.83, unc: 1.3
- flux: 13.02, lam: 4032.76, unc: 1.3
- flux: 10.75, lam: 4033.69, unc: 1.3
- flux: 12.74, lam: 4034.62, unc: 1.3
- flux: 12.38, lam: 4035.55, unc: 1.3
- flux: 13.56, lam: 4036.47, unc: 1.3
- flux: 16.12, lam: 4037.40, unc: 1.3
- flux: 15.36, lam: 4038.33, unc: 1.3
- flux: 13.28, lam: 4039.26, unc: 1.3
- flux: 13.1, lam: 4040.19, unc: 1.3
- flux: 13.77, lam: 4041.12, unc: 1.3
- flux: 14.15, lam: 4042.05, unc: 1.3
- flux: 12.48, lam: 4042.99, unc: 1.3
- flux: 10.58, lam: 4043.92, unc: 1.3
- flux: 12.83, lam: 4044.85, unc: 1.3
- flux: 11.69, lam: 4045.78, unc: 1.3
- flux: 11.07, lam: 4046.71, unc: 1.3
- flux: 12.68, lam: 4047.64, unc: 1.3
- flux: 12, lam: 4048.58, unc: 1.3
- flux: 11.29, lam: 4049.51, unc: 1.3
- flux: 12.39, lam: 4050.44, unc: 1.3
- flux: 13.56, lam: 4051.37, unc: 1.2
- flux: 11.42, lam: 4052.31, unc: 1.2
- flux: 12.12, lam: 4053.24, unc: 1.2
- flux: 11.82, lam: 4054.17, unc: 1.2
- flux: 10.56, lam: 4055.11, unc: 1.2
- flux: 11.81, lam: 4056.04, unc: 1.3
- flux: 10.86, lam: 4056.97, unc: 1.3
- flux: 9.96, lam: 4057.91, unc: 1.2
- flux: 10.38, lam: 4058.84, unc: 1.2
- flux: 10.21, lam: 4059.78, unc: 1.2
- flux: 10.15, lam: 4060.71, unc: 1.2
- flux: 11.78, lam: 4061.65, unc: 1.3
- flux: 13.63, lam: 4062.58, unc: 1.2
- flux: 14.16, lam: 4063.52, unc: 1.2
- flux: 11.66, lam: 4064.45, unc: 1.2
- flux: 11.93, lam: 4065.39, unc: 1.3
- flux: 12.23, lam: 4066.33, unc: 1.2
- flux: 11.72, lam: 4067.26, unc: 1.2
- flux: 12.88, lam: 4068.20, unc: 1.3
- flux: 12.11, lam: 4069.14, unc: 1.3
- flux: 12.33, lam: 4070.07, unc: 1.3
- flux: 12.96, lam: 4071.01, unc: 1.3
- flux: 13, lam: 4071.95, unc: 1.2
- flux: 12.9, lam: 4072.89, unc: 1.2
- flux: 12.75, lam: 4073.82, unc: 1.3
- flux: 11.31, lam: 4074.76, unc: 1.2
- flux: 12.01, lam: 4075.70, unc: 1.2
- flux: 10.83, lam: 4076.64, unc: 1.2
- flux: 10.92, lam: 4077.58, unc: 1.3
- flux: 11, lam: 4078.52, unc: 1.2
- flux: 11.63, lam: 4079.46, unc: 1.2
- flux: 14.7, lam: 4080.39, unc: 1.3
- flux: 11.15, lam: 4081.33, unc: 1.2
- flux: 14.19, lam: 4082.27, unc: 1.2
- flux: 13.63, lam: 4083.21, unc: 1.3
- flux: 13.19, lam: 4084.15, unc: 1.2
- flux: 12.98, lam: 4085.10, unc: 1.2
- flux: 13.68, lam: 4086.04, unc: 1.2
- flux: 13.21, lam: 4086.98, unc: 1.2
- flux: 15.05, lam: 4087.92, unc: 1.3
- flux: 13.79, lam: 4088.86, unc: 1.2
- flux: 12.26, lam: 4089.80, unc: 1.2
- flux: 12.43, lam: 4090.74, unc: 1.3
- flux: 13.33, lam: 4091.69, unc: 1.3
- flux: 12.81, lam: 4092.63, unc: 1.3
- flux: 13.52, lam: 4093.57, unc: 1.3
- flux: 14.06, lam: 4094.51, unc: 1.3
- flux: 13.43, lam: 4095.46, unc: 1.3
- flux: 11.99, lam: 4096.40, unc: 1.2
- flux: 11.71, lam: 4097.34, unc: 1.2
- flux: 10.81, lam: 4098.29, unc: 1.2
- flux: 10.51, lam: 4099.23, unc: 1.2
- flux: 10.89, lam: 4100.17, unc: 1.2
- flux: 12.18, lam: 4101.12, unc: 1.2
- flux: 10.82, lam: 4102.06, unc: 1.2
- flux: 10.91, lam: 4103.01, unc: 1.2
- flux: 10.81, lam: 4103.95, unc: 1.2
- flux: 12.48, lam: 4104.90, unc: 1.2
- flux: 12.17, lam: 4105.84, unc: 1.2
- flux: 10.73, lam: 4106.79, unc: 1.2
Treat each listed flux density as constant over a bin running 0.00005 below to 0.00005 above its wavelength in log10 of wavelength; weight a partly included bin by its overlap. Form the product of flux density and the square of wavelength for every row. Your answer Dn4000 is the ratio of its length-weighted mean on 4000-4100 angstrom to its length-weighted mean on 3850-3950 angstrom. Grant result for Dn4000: 1.89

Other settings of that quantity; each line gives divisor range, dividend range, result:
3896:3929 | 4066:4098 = 1.61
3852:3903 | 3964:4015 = 1.57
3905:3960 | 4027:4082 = 1.73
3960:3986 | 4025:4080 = 1.69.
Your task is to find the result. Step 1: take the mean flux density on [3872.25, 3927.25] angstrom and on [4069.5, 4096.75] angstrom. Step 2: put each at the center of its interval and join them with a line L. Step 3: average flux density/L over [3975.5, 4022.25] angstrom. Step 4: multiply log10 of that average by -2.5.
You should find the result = -0.11 mag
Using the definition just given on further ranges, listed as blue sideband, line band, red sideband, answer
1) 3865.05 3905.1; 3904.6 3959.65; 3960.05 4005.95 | 0.11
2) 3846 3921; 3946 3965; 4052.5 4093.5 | 0.14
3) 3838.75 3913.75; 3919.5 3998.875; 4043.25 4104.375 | 0.17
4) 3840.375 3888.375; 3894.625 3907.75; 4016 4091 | -0.19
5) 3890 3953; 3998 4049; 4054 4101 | -0.18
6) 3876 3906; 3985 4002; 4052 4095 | -0.18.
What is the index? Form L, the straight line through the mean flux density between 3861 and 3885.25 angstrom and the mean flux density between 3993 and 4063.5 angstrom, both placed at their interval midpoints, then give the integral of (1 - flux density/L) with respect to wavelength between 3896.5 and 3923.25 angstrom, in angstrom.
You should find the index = -4.2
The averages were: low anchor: 6.47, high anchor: 12.4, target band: 9.12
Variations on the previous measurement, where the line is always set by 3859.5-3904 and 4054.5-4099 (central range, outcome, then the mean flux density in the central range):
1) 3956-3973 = 5.03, 6.55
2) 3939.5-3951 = 1.34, 7.78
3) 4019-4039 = -3.32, 12.9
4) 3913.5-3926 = -1.08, 8.81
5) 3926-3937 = 5.91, 3.9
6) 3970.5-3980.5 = 1.36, 8.32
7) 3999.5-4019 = -3.55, 12.4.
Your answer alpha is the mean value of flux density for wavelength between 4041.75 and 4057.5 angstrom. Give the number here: 11.9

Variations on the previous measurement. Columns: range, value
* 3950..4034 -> 10.4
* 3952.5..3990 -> 8.13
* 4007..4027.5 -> 12.9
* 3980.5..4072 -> 12.1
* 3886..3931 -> 8.2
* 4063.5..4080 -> 12.1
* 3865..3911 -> 7.53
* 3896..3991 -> 7.83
